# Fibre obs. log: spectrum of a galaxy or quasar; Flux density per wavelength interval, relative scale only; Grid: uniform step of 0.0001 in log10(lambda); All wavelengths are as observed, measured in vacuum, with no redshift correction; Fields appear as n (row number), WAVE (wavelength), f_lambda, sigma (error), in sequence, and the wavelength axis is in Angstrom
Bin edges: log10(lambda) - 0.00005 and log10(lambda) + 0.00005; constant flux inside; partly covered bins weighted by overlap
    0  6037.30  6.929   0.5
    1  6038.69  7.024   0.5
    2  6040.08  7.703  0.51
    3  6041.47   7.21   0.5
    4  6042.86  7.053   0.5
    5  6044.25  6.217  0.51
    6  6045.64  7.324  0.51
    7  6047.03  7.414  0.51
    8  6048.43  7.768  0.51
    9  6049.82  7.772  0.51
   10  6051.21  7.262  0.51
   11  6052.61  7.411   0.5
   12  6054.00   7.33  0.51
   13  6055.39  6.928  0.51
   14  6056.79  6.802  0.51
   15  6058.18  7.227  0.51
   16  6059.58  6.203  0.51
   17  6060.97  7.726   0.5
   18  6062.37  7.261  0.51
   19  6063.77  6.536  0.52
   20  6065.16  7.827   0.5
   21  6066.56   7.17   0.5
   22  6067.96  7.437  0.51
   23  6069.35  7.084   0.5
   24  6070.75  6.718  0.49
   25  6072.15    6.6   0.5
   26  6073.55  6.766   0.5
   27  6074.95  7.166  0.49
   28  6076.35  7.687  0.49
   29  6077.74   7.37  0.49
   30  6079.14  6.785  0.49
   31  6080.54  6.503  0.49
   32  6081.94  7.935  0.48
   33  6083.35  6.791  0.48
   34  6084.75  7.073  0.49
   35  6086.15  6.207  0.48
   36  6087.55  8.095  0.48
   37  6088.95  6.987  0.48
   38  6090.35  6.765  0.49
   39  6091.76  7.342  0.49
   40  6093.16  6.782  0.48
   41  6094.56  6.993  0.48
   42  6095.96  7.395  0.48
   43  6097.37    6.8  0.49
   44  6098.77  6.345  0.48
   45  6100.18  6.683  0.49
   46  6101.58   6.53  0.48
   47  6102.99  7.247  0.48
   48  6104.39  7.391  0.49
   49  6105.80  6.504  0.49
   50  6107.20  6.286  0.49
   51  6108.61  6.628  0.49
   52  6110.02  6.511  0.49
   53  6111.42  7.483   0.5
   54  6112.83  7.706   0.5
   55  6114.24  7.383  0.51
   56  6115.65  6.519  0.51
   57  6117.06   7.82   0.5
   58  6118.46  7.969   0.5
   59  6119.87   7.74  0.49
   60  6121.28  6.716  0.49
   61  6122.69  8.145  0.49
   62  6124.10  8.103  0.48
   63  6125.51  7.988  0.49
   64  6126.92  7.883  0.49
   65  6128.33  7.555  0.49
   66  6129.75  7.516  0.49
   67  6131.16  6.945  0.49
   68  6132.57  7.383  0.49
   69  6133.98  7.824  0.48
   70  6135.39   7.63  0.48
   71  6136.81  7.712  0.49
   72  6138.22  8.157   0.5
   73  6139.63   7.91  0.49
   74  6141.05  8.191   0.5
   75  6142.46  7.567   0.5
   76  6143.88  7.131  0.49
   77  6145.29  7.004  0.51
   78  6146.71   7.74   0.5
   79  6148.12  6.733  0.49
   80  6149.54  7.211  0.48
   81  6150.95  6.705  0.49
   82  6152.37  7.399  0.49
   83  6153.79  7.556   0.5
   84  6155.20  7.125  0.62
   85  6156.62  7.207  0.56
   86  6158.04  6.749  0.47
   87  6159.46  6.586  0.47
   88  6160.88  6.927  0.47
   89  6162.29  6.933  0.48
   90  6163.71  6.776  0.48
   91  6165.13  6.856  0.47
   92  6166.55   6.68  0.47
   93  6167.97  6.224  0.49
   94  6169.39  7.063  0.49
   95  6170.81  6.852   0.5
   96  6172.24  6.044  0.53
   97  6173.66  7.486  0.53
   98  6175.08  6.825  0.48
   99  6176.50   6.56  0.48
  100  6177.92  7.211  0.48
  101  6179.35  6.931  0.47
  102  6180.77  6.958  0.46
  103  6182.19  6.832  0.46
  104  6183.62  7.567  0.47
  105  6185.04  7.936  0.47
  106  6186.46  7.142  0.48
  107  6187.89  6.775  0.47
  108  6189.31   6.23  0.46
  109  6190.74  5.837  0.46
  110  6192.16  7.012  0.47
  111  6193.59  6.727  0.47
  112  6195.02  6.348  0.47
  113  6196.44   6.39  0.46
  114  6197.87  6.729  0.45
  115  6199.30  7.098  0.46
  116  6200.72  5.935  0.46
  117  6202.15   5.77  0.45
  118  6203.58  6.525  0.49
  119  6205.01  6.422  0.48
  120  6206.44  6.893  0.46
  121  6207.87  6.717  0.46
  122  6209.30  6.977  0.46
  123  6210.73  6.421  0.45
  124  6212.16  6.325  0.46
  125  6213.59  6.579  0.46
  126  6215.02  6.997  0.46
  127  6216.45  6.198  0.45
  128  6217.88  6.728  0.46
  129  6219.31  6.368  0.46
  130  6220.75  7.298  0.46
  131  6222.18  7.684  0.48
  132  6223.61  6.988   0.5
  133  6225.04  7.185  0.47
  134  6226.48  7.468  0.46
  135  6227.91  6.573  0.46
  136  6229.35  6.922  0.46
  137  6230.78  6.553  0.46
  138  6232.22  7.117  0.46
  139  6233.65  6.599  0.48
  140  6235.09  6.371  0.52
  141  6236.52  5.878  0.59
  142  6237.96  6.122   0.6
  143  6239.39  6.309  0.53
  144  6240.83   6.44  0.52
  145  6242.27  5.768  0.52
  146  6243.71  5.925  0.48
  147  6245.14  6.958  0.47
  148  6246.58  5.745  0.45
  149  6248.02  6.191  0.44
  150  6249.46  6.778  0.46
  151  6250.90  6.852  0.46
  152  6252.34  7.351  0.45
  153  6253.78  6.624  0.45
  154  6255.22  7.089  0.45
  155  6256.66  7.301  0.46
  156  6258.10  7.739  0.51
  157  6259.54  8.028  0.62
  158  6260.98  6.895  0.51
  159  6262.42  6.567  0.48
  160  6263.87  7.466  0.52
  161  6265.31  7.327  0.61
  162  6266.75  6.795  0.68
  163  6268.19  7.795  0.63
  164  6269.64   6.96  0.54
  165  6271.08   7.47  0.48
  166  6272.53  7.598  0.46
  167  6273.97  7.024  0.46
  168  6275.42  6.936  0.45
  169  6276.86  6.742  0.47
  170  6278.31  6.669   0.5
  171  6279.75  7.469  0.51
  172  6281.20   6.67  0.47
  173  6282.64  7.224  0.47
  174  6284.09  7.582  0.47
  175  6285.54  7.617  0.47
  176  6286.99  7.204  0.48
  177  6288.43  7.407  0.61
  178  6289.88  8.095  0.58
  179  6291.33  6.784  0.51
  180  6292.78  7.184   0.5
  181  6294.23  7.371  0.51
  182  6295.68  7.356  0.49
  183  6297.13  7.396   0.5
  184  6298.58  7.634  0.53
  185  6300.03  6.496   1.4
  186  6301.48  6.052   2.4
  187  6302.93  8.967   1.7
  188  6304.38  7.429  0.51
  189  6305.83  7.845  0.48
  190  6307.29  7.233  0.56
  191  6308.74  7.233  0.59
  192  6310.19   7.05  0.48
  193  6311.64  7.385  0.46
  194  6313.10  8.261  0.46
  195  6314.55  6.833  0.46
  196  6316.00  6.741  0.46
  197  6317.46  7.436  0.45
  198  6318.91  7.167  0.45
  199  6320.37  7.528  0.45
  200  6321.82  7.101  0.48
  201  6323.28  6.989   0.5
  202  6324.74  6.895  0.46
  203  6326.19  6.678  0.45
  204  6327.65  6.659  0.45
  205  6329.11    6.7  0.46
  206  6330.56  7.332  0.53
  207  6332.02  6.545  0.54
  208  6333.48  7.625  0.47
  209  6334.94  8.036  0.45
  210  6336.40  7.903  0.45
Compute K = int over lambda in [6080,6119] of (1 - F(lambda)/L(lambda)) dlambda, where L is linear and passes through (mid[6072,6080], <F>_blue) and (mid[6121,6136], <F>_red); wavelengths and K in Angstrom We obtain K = 1.6 Angstrom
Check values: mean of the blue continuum 7.09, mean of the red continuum 7.63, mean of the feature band 7.02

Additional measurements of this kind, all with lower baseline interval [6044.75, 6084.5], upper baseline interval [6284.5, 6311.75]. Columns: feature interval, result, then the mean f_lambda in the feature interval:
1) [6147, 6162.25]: 0.43 Angstrom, 7.04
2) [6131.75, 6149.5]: -0.83 Angstrom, 7.56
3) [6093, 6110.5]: 1.01 Angstrom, 6.78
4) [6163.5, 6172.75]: 0.77 Angstrom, 6.64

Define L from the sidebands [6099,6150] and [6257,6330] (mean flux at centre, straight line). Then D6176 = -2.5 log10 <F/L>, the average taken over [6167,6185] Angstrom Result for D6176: 0.063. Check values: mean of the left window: 7.36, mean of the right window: 7.23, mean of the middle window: 6.91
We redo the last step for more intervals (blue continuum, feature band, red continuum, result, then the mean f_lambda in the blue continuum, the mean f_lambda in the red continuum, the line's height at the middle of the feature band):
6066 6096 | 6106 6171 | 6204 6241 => -0.054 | 7.07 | 6.7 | 6.92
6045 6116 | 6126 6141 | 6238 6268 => -0.102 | 7.07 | 6.81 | 6.99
